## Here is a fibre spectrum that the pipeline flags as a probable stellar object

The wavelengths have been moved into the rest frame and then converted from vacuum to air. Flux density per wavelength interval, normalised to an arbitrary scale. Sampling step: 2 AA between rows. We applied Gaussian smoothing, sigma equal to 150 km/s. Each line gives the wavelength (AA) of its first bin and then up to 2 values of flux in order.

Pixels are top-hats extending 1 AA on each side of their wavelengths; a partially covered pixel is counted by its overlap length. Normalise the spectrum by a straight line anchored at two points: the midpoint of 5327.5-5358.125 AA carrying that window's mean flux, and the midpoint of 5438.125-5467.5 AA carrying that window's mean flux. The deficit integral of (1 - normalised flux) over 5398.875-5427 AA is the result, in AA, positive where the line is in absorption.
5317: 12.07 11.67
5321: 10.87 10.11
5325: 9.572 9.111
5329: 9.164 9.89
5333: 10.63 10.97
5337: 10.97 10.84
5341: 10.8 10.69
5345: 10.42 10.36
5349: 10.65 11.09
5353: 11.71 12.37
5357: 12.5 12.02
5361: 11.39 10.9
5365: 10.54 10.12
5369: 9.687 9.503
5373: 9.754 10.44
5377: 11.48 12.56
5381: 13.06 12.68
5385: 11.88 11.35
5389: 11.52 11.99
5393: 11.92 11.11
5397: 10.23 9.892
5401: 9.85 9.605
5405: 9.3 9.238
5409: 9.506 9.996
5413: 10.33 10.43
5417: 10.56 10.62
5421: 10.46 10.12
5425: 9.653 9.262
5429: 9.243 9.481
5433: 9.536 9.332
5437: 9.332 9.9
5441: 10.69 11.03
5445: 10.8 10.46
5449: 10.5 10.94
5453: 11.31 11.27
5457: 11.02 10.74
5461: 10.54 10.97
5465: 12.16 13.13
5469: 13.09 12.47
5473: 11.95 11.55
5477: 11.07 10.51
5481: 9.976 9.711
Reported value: 2.6 AA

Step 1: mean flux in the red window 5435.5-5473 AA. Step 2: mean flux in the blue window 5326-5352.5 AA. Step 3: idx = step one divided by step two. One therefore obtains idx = 1.06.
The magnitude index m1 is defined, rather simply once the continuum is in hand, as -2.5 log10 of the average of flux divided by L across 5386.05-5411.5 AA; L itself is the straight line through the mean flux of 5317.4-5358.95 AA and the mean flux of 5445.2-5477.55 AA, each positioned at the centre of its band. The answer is 0.07 mag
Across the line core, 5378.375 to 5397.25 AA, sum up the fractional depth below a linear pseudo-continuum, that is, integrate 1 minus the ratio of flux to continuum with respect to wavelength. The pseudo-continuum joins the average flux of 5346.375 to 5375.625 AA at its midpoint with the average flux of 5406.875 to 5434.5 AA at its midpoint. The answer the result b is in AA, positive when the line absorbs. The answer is -2.6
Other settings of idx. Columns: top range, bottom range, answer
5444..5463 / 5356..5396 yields 0.96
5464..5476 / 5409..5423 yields 1.20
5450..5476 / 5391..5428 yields 1.14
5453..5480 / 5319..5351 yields 1.11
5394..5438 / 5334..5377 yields 0.91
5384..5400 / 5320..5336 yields 1.12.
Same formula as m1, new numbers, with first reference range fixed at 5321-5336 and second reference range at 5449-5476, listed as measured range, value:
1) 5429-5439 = 0.19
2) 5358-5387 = -0.06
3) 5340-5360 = -0.10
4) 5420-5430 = 0.14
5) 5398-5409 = 0.14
